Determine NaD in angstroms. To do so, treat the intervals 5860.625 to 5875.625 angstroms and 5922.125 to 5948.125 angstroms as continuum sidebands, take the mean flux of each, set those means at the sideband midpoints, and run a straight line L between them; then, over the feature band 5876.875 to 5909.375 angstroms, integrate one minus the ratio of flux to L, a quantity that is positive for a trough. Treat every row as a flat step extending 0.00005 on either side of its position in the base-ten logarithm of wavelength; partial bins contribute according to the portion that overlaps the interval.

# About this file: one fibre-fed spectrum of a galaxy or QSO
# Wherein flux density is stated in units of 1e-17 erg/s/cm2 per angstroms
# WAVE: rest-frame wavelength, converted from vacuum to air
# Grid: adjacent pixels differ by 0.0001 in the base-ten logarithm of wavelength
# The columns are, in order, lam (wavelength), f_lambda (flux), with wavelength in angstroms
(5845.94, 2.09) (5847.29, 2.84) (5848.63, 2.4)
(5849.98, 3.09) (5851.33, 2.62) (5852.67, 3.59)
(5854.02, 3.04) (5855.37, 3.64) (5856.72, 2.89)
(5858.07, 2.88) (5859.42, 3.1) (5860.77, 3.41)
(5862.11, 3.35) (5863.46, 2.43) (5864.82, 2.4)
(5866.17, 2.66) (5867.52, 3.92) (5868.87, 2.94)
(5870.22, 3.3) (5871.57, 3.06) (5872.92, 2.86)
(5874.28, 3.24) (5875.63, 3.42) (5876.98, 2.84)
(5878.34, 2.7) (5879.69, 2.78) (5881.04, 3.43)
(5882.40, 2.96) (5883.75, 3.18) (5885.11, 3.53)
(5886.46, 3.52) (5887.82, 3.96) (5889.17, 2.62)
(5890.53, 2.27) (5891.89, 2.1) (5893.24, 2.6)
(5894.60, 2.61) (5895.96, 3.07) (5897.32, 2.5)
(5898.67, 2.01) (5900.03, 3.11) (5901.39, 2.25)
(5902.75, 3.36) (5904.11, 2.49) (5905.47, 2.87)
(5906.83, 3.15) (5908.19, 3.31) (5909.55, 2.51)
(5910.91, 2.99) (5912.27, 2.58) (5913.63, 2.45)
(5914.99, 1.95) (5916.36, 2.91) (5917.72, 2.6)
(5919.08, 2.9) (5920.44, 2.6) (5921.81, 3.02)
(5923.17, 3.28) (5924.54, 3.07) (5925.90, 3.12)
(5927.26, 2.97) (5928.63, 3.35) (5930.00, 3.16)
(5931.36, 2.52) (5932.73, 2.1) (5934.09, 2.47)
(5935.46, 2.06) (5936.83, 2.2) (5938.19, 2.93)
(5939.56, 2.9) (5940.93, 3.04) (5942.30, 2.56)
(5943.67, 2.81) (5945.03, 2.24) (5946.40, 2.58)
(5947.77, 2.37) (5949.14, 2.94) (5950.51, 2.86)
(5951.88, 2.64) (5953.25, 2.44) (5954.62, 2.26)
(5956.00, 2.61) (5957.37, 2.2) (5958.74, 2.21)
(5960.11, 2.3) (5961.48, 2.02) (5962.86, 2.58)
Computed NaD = 0.6 angstroms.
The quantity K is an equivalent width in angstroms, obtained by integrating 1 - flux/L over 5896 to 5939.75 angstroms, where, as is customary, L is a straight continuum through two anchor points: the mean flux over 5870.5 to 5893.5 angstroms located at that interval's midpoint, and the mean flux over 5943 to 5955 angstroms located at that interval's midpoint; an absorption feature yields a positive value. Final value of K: 0.6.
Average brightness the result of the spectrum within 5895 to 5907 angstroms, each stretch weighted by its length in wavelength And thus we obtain 2.74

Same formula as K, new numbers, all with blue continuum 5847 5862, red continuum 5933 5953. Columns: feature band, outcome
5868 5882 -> -0.5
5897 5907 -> 0.4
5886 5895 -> 0.2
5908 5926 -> -0.3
